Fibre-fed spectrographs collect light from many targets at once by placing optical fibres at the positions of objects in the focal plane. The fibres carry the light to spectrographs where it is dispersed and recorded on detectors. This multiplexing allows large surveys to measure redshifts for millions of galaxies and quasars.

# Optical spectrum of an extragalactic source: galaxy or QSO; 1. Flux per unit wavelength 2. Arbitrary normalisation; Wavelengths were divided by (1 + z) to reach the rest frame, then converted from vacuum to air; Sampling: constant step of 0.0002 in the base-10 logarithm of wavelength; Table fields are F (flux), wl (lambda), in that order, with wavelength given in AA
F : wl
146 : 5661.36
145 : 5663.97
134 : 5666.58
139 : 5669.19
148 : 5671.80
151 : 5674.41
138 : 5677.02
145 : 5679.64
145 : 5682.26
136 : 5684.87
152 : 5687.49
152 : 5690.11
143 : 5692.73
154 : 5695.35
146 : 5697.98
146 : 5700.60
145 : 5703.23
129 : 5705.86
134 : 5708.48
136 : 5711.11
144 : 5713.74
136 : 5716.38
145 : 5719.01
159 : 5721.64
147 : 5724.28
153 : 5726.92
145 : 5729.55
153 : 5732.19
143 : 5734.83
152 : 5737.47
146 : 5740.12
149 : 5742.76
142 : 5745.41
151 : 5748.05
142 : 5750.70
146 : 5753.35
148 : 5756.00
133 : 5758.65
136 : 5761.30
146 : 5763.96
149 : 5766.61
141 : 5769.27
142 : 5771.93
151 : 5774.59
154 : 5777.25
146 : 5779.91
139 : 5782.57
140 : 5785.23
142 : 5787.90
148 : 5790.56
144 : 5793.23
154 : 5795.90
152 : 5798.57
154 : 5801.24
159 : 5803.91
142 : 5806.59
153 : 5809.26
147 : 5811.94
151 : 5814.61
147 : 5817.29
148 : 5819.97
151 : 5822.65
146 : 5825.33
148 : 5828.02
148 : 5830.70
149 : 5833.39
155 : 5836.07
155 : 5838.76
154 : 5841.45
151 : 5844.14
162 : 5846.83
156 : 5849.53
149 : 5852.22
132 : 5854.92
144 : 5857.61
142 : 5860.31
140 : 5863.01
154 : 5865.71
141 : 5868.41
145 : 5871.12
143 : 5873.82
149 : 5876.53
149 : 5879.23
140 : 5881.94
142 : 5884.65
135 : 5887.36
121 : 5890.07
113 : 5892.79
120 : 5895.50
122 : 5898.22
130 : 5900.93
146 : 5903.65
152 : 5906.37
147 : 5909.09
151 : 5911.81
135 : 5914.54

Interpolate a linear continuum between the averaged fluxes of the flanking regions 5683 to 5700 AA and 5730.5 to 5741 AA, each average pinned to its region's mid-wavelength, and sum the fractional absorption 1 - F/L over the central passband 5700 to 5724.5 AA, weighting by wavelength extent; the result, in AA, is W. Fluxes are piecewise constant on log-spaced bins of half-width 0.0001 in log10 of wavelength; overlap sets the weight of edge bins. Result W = 0.99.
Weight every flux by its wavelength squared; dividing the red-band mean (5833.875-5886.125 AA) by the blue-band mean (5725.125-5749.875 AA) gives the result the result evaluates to 1.0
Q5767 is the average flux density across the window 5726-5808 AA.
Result 146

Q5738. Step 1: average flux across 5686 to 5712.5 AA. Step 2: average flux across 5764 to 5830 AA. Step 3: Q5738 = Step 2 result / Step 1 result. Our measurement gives 1.0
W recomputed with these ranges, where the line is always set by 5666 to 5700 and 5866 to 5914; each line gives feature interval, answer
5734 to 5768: -0.5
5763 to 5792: -0.7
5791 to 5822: -2.0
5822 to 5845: -1.7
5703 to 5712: 0.6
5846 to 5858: -0.8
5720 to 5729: -0.5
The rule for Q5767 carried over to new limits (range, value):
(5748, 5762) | 142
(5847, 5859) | 147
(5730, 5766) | 145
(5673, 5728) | 145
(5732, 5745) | 148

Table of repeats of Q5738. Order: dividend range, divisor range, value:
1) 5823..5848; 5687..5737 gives 1.04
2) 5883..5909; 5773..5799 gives 0.90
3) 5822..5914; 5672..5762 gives 0.99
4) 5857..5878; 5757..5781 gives 1.00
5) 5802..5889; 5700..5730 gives 1.03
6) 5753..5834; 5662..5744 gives 1.01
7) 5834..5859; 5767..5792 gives 1.04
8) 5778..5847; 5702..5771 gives 1.04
